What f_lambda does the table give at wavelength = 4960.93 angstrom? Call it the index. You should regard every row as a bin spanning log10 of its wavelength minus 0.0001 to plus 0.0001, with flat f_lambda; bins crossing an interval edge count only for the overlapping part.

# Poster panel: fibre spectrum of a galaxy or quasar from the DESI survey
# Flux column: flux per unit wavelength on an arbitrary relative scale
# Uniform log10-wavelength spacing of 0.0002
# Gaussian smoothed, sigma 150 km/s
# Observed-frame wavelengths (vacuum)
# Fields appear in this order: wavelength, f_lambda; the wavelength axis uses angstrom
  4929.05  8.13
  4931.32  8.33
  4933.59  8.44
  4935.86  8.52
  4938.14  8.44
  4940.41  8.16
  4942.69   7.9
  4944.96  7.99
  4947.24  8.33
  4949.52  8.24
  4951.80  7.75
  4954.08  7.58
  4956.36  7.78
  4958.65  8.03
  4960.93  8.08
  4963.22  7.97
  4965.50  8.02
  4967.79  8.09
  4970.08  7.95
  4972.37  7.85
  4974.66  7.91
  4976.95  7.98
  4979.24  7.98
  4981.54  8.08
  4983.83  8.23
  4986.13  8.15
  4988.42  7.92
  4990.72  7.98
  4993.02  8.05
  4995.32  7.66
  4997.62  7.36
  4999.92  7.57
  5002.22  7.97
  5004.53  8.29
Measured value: 8.08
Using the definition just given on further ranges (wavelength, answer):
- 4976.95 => 7.98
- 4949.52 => 8.24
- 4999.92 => 7.57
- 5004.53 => 8.29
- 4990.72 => 7.98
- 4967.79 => 8.09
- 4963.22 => 7.97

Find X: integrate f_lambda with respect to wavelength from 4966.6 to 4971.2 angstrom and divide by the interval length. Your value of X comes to 8.01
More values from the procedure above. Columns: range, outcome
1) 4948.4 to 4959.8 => 7.88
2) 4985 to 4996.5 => 7.95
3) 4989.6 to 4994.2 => 8.01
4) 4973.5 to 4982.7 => 7.99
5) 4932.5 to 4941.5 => 8.39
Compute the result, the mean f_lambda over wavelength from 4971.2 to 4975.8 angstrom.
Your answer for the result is 7.88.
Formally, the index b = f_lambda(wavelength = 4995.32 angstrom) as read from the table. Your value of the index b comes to 7.66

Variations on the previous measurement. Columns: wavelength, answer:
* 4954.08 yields 7.58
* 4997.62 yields 7.36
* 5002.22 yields 7.97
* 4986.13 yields 8.15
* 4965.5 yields 8.02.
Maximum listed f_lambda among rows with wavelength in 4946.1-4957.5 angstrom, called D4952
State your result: 8.33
